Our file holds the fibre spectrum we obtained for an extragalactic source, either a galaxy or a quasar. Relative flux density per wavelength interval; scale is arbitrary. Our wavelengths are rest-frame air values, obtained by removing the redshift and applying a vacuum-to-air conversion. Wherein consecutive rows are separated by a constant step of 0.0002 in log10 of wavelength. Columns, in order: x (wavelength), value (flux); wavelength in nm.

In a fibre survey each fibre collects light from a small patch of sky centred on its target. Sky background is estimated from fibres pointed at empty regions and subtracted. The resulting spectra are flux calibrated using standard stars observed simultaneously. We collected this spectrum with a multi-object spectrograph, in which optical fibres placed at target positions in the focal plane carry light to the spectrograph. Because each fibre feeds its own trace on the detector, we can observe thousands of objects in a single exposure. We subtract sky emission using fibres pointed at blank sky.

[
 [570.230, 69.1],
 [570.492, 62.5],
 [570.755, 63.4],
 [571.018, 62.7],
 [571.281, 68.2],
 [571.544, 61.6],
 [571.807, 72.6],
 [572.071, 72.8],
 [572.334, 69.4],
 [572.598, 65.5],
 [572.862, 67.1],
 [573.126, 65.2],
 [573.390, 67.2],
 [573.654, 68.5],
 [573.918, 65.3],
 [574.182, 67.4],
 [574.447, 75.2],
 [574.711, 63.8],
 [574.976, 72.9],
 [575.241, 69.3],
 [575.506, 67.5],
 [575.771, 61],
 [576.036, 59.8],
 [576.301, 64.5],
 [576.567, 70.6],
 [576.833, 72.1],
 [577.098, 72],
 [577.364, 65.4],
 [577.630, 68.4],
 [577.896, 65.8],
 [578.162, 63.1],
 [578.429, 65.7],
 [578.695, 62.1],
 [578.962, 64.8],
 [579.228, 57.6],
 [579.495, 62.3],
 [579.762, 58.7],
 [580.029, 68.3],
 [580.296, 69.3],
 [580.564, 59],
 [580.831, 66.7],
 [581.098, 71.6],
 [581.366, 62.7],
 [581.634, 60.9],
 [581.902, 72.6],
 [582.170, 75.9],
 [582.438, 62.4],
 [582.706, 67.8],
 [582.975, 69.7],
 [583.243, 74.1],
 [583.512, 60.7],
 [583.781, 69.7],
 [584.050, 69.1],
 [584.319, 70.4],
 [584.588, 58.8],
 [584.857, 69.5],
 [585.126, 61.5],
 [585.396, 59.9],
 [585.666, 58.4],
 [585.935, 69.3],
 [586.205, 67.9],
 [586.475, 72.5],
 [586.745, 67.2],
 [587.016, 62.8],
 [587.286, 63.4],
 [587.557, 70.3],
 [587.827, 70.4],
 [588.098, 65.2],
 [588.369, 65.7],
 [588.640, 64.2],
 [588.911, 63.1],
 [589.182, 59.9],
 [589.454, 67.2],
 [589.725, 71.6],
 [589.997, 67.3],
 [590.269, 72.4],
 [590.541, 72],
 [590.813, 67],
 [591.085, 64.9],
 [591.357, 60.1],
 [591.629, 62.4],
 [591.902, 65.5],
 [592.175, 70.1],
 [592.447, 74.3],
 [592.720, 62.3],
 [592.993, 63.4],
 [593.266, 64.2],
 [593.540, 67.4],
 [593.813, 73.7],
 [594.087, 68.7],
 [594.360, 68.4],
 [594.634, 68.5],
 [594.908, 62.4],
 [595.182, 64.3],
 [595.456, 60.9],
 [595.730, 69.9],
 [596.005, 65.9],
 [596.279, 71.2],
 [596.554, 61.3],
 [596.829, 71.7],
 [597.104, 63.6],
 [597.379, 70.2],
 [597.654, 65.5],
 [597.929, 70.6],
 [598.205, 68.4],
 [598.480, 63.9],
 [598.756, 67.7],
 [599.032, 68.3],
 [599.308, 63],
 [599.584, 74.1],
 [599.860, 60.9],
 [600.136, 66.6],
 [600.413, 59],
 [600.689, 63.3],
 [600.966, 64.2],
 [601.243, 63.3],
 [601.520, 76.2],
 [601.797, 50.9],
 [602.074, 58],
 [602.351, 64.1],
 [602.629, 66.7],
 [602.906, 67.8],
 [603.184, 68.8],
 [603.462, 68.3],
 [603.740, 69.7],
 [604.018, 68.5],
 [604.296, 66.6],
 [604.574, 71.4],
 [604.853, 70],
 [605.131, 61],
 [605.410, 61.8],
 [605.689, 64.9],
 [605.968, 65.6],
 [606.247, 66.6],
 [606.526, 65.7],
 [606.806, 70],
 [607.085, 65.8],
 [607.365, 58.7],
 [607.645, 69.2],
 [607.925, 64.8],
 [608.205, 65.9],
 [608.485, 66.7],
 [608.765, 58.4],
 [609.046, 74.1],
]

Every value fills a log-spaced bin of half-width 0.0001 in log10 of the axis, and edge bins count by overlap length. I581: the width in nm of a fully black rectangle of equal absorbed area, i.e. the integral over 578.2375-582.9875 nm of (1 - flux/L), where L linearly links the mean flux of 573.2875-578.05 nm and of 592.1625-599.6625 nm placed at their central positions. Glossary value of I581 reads 0.15 nm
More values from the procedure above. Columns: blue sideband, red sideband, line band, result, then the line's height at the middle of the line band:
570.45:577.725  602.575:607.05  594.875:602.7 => 0.20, 67.1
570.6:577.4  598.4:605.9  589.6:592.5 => -0.07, 66.3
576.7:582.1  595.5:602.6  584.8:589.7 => 0.00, 65.6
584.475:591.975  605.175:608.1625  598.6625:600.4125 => -0.02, 65.4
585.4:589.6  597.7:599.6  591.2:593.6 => 0.04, 66.5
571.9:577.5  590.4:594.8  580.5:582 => 0.04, 67.5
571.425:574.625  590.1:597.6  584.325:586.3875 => 0.10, 67.4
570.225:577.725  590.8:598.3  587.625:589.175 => 0.03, 66.8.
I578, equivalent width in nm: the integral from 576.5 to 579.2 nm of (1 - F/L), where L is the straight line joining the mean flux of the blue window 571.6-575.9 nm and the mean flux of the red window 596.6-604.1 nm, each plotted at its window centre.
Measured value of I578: 0.05 nm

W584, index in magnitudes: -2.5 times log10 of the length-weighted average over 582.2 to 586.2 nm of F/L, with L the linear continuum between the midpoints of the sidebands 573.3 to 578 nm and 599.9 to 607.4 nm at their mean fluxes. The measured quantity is 0.01 mag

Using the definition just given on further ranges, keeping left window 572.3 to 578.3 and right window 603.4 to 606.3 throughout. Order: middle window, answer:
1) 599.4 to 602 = 0.04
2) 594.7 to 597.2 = 0.02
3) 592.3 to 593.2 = 0.01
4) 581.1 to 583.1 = -0.01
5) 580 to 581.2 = 0.01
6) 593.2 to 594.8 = -0.03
